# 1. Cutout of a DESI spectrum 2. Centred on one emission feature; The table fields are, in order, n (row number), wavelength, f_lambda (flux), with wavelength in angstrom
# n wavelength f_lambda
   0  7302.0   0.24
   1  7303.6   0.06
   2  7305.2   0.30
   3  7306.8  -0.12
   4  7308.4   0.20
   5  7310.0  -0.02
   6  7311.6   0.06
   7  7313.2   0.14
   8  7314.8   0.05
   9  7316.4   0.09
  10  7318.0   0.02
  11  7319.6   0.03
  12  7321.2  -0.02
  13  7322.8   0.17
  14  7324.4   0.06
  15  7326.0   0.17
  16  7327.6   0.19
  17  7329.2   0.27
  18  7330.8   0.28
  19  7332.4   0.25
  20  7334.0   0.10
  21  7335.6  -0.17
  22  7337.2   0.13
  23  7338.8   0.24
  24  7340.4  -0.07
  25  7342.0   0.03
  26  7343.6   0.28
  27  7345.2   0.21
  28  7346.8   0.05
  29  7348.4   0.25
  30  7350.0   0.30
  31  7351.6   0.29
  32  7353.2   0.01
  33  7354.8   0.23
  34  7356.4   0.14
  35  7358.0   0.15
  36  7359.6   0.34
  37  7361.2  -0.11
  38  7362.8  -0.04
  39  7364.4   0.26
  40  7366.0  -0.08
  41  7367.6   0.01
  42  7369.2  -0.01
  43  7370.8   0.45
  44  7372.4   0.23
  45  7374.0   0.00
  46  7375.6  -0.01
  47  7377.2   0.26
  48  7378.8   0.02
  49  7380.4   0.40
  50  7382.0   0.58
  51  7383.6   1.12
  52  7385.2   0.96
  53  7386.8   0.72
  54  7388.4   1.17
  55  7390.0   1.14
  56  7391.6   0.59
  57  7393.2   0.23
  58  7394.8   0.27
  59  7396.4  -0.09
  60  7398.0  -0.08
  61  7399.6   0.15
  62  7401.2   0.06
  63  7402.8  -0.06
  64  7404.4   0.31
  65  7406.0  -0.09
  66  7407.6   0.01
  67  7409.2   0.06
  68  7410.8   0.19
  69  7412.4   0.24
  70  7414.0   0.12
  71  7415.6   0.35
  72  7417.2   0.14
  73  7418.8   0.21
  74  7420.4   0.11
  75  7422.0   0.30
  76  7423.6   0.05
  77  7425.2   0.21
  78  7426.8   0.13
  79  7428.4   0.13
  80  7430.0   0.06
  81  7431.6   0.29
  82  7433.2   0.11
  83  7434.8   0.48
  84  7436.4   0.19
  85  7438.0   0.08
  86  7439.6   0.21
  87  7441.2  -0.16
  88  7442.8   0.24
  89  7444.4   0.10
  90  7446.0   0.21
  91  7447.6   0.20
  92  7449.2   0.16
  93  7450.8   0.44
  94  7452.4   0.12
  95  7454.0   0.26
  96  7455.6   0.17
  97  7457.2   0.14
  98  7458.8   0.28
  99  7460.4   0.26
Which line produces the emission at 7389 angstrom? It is [O II]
